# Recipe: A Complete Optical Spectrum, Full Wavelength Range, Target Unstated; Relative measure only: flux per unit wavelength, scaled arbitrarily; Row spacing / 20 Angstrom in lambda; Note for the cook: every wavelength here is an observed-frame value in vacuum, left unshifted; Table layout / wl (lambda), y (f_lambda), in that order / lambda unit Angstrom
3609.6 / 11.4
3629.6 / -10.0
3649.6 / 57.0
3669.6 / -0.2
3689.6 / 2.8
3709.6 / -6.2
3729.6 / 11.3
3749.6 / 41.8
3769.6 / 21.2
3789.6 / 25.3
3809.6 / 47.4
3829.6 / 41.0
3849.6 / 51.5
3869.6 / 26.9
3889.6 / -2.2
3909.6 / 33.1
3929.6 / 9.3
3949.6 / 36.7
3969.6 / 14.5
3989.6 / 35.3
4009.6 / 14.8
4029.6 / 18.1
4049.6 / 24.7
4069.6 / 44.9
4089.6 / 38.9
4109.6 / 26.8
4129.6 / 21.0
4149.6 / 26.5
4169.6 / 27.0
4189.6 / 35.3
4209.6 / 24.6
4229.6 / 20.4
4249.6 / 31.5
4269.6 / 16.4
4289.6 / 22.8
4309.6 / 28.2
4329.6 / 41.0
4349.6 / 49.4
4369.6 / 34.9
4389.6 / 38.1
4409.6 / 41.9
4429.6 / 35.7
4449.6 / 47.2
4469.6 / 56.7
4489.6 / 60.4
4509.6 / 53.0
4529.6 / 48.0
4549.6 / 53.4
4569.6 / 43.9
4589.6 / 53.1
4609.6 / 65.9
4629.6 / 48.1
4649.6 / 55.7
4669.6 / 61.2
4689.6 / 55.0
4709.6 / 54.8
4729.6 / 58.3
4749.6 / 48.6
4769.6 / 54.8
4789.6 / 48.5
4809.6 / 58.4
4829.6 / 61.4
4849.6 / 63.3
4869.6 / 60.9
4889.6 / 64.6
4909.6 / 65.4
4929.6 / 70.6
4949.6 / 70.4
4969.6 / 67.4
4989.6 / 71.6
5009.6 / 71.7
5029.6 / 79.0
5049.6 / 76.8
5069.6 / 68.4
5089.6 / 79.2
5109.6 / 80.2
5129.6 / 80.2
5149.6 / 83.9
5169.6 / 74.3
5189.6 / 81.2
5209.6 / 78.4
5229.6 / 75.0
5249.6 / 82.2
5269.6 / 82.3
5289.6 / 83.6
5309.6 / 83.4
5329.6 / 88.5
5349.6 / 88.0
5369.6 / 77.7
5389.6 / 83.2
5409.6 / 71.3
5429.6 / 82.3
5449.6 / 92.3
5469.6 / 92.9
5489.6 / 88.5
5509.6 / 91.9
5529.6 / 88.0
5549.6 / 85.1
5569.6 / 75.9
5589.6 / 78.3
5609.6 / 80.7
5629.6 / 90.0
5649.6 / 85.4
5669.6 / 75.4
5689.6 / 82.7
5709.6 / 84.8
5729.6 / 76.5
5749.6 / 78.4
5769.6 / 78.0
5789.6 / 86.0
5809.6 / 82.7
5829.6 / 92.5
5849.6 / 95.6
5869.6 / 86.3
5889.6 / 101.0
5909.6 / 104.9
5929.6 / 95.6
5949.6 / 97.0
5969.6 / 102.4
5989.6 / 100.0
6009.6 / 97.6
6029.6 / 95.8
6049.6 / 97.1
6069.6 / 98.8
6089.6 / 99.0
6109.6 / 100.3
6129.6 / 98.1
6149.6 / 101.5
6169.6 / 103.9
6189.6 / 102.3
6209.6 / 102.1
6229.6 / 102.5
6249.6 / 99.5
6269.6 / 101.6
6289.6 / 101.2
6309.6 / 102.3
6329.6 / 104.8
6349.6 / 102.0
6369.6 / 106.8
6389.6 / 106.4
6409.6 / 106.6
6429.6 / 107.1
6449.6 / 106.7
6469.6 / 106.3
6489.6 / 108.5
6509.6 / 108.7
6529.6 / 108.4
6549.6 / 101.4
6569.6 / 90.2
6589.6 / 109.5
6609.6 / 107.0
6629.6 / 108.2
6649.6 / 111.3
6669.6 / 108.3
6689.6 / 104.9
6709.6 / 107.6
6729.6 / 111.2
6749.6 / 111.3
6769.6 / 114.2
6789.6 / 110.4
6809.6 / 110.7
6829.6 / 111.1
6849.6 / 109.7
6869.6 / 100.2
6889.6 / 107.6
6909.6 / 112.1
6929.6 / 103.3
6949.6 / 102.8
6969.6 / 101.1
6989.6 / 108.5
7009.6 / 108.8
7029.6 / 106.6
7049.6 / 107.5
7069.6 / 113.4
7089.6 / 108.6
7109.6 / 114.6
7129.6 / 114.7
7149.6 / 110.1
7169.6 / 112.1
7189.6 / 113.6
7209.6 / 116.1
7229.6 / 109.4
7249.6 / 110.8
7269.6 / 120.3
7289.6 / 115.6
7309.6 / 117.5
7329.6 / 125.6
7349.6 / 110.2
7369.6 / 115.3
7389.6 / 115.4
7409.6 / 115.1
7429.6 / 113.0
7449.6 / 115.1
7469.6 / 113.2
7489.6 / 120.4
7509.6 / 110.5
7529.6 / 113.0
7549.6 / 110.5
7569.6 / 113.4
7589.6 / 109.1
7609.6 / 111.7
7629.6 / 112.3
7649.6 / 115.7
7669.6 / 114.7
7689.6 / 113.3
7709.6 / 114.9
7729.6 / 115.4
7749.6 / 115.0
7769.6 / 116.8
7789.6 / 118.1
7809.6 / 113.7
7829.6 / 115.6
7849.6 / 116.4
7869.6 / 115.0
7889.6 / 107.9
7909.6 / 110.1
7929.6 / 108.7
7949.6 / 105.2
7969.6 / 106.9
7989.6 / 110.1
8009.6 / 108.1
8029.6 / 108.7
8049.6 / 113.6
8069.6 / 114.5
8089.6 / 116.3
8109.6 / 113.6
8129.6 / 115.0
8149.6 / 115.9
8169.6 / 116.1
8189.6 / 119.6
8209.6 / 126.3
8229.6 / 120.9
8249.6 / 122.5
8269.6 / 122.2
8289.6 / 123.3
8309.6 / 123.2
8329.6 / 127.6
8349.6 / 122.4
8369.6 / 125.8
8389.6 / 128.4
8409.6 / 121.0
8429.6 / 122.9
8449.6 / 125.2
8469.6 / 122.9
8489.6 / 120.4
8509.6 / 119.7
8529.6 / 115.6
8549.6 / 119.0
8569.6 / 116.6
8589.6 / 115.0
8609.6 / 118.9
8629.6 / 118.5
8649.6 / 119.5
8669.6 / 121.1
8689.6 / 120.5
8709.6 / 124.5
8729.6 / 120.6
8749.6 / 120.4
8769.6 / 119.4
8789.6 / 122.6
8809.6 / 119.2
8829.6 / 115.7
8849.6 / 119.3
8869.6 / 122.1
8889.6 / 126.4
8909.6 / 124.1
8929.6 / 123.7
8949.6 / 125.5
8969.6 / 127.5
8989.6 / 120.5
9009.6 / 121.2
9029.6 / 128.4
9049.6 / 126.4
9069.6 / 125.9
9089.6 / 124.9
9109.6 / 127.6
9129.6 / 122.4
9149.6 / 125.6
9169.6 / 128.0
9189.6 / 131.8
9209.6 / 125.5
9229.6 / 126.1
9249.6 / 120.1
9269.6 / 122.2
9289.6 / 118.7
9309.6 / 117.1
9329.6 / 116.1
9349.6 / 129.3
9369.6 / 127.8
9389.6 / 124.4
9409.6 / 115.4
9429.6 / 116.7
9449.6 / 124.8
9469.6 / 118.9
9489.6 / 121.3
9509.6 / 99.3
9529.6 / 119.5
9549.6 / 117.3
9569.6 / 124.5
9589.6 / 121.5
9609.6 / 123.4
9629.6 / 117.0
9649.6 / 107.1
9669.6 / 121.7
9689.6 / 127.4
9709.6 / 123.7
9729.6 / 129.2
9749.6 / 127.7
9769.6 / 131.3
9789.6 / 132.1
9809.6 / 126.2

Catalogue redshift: 0.113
